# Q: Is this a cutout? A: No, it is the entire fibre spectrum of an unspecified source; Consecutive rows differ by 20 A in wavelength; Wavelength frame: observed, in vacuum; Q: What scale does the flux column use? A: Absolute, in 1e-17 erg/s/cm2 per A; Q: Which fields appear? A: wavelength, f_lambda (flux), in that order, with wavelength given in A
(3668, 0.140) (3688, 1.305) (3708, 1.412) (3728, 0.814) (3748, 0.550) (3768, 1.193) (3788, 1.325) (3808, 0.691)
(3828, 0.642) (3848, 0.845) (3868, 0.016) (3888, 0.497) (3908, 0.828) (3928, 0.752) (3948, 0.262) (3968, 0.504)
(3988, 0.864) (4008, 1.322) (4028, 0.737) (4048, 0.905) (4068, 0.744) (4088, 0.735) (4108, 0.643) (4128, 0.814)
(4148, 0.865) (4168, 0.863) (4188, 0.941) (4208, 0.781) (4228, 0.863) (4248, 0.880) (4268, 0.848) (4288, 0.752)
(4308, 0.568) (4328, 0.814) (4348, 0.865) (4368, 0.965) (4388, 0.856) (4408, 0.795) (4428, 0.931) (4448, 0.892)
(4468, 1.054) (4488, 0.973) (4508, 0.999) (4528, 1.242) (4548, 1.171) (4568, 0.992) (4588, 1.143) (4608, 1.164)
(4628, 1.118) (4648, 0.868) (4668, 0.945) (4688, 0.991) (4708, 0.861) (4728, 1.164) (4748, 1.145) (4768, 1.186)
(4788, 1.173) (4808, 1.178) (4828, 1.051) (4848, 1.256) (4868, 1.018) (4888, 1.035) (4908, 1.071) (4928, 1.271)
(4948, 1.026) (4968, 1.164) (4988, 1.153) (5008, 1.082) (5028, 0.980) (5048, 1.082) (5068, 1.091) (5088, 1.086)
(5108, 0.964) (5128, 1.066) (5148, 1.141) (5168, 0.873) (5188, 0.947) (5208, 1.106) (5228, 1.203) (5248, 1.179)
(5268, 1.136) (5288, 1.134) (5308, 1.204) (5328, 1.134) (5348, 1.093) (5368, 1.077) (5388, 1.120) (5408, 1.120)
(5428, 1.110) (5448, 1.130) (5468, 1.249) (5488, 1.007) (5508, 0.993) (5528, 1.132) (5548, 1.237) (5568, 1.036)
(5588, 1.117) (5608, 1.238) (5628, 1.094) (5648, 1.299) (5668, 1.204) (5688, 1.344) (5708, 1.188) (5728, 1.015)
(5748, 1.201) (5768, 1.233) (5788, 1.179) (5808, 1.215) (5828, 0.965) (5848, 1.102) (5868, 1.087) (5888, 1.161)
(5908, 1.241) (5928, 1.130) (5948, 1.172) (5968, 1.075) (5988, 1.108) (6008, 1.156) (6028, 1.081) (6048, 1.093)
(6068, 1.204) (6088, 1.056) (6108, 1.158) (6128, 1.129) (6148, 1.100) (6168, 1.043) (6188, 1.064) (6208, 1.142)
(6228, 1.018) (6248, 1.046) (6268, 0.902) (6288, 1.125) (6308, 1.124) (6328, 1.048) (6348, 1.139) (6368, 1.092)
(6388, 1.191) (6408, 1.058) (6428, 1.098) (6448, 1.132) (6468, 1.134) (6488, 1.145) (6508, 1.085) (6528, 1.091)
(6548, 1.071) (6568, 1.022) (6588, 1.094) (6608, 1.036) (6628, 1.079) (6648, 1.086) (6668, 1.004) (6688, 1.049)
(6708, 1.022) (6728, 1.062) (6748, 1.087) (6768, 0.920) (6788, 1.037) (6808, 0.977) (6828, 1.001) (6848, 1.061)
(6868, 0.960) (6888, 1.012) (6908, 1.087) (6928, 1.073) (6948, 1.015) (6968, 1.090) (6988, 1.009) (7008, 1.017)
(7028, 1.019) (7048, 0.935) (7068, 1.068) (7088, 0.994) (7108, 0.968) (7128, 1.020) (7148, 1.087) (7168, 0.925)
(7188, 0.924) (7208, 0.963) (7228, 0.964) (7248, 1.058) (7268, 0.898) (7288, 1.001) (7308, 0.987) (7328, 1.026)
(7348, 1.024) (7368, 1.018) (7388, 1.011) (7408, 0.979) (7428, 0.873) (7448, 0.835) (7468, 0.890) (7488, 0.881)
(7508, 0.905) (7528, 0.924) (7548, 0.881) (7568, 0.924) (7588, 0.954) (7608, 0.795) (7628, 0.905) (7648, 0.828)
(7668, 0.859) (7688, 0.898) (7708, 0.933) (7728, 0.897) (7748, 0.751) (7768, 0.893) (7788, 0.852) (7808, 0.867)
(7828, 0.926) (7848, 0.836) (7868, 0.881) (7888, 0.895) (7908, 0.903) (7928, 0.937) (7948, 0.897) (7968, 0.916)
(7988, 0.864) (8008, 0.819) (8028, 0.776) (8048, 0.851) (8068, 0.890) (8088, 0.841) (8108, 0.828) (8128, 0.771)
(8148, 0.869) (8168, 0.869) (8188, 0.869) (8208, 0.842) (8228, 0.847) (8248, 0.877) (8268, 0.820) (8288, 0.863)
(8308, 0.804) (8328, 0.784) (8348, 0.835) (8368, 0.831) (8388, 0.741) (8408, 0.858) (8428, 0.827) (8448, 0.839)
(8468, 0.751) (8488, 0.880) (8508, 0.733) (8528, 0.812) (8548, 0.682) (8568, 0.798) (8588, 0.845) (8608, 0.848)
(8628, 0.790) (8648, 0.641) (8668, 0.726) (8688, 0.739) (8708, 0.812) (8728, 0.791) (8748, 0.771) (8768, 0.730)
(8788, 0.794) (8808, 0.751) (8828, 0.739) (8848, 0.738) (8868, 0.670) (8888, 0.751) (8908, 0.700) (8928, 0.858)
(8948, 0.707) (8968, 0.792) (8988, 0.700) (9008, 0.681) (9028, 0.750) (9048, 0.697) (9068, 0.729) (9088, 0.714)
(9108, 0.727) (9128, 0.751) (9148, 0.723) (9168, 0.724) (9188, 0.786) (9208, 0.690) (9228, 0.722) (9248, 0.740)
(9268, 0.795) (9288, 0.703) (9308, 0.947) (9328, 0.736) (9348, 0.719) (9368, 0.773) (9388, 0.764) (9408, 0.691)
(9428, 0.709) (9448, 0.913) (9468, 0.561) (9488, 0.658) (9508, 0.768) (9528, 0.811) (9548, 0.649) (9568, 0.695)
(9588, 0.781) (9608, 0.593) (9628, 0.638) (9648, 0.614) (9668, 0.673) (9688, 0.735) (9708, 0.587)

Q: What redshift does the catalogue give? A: 0.00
